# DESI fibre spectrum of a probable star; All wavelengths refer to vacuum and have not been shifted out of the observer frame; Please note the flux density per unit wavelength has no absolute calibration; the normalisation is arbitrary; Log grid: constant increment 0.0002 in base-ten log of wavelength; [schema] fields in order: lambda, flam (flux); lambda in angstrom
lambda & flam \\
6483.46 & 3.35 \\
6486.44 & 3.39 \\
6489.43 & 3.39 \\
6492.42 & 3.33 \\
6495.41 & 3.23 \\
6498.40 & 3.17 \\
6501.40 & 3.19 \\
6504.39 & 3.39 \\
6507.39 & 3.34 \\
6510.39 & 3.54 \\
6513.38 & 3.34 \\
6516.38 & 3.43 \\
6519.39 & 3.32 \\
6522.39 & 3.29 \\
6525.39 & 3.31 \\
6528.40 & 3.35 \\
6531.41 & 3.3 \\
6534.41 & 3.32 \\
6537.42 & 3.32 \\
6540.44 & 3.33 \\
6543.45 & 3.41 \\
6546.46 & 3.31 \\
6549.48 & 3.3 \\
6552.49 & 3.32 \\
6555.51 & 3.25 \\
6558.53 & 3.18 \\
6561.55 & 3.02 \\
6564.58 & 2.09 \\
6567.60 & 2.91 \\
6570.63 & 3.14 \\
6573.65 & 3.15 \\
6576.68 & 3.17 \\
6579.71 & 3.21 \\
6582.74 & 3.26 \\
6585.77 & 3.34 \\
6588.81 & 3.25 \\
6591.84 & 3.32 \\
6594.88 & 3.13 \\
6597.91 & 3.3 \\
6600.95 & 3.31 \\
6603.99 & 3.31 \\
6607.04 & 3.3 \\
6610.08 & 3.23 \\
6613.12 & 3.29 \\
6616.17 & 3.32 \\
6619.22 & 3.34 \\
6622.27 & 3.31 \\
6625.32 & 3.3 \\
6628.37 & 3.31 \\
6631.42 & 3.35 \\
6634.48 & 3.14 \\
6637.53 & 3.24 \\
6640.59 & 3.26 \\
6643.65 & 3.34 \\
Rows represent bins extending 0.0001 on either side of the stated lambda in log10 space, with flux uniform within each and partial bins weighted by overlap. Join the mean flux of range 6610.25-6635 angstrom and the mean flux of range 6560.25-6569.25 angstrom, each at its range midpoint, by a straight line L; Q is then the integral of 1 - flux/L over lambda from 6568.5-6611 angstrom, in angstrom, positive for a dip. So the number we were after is -4.4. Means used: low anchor 2.67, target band 3.24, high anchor 3.3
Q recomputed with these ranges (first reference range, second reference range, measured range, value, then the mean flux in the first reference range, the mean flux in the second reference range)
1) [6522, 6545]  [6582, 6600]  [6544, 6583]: 2.3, 3.33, 3.27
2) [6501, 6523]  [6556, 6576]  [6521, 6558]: -1.9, 3.37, 2.94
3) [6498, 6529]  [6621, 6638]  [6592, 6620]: 0.1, 3.34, 3.28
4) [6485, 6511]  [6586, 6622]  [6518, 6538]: 0.0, 3.32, 3.28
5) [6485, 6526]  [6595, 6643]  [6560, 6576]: 2.1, 3.33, 3.28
